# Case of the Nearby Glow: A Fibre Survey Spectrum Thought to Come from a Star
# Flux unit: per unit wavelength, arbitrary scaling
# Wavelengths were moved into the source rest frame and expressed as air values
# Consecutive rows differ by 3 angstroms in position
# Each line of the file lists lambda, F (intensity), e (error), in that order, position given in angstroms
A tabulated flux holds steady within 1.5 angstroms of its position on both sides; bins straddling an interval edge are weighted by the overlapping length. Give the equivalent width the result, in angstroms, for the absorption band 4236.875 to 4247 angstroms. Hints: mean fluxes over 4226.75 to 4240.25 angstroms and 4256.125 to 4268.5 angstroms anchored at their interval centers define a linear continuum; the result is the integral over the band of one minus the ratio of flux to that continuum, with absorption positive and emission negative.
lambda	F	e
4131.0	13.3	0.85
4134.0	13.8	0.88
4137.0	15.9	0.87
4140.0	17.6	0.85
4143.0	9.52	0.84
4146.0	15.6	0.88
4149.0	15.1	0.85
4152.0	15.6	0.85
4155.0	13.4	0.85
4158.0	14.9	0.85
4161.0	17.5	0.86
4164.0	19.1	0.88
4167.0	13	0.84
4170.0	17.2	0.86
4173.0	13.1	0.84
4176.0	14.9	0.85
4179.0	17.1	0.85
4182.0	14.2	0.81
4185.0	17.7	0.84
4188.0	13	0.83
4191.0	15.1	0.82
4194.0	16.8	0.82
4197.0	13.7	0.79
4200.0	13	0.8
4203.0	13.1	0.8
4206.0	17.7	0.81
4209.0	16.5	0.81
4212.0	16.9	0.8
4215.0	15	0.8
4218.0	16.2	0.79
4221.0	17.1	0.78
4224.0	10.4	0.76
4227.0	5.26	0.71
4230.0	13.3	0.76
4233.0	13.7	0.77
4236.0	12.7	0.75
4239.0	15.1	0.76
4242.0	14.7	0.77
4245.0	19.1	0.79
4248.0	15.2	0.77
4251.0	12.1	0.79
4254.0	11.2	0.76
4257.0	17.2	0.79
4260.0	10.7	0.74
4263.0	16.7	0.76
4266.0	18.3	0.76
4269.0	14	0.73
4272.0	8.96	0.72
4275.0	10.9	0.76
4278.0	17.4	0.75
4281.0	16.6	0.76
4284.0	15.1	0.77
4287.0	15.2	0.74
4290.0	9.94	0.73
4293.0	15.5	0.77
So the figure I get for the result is -1.9 angstroms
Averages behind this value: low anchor 12.6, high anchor 15.5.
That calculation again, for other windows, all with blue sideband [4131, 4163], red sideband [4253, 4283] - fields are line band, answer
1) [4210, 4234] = 1.6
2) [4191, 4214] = -1.2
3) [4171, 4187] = -0.7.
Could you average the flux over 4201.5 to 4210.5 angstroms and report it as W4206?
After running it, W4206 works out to 15.8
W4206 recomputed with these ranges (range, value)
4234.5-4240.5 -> 13.9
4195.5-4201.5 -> 13.3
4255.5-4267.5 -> 15.7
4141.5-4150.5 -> 13.4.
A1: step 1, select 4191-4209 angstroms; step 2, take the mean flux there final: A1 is 15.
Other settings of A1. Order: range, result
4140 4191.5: 15.1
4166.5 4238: 14.5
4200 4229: 14.2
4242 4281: 14.4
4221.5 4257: 13.3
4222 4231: 9.86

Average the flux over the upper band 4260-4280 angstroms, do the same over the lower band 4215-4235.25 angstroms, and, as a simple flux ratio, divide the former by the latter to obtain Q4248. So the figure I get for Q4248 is 1.10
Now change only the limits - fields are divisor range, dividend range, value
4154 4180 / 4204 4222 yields 1.06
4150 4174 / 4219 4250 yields 0.88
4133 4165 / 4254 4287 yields 0.95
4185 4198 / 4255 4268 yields 1.03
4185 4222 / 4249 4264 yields 0.88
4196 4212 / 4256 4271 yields 1.00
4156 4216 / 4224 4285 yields 0.89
